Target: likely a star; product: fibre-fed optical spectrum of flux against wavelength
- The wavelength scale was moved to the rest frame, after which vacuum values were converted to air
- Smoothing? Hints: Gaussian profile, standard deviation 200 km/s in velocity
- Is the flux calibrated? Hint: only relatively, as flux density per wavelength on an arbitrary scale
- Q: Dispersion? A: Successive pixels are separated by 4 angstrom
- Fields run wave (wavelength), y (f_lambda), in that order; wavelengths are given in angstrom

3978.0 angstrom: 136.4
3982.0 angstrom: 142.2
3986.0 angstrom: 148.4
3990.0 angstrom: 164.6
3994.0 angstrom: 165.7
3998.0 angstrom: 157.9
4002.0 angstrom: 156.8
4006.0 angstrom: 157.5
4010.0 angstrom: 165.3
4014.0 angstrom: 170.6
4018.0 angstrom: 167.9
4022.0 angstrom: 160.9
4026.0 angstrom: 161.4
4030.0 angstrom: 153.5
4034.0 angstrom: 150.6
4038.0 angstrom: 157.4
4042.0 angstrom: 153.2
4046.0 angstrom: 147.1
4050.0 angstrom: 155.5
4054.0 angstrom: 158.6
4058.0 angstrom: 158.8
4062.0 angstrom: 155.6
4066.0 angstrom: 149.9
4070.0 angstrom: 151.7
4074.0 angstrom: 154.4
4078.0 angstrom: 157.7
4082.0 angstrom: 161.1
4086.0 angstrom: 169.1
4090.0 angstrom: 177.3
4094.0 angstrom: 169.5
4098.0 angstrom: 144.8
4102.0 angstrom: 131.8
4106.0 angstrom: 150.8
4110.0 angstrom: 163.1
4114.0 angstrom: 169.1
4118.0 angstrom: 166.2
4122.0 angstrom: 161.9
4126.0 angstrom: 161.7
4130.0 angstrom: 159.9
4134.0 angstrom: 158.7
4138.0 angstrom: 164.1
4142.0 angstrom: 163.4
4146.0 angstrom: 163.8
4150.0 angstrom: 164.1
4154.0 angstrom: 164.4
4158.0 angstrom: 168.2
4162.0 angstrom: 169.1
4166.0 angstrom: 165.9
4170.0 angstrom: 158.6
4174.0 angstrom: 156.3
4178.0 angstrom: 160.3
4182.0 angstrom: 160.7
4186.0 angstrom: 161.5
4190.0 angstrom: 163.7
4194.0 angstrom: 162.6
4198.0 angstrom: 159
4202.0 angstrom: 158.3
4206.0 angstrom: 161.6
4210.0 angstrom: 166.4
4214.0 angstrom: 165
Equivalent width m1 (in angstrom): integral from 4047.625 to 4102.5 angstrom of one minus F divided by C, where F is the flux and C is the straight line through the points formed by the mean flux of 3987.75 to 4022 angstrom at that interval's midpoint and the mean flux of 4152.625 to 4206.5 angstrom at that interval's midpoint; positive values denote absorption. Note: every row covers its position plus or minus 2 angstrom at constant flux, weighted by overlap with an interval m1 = 1.8 angstrom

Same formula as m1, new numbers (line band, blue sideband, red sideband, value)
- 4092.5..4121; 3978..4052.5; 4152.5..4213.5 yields 0.6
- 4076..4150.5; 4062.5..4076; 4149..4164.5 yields -0.7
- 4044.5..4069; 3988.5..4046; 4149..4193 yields 1.0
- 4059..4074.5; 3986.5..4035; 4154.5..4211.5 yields 0.8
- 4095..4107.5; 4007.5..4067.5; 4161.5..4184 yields 1.2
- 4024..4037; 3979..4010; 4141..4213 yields 0.2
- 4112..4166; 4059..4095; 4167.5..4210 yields -1.3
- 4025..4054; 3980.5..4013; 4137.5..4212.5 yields 0.9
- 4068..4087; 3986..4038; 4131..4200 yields 0.4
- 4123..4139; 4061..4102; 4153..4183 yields 0.0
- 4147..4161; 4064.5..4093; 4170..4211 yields -0.4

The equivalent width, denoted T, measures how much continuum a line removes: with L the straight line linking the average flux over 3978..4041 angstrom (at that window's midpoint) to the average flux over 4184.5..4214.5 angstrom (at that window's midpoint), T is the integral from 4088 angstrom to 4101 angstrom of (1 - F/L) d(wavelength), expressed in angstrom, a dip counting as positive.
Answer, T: -0.1 angstrom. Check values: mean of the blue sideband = 158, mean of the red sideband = 162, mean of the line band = 161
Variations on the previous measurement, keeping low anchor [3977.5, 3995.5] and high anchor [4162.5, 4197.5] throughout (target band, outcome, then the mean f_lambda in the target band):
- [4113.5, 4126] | -0.5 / 165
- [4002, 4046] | -1.4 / 159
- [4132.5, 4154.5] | -0.5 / 163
